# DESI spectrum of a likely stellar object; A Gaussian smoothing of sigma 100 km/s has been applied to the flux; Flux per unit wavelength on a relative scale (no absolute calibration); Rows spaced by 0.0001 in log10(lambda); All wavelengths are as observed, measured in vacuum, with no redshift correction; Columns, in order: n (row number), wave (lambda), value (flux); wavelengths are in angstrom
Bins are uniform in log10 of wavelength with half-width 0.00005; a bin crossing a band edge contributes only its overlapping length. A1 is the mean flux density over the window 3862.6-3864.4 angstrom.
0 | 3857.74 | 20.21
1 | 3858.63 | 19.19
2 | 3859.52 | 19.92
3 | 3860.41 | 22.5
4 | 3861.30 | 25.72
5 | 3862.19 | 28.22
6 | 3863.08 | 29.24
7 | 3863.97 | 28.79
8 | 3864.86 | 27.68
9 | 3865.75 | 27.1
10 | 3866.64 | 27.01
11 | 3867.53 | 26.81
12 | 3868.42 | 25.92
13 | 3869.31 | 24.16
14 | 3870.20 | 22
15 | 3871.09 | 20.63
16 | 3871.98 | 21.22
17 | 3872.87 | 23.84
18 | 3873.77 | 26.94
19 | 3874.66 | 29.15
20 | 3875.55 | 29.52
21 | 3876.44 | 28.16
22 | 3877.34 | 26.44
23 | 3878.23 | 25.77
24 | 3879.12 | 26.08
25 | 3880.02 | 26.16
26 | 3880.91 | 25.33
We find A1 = 29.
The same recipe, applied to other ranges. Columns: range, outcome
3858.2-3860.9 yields 20.6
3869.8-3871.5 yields 21.3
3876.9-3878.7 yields 26.2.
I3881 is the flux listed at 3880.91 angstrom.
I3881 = 25.33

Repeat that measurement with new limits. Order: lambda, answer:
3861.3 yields 25.72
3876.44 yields 28.16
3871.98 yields 21.22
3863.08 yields 29.24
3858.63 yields 19.19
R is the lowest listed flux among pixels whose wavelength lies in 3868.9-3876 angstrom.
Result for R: 20.63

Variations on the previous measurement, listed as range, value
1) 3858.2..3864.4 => 19.19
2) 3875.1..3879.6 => 25.77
